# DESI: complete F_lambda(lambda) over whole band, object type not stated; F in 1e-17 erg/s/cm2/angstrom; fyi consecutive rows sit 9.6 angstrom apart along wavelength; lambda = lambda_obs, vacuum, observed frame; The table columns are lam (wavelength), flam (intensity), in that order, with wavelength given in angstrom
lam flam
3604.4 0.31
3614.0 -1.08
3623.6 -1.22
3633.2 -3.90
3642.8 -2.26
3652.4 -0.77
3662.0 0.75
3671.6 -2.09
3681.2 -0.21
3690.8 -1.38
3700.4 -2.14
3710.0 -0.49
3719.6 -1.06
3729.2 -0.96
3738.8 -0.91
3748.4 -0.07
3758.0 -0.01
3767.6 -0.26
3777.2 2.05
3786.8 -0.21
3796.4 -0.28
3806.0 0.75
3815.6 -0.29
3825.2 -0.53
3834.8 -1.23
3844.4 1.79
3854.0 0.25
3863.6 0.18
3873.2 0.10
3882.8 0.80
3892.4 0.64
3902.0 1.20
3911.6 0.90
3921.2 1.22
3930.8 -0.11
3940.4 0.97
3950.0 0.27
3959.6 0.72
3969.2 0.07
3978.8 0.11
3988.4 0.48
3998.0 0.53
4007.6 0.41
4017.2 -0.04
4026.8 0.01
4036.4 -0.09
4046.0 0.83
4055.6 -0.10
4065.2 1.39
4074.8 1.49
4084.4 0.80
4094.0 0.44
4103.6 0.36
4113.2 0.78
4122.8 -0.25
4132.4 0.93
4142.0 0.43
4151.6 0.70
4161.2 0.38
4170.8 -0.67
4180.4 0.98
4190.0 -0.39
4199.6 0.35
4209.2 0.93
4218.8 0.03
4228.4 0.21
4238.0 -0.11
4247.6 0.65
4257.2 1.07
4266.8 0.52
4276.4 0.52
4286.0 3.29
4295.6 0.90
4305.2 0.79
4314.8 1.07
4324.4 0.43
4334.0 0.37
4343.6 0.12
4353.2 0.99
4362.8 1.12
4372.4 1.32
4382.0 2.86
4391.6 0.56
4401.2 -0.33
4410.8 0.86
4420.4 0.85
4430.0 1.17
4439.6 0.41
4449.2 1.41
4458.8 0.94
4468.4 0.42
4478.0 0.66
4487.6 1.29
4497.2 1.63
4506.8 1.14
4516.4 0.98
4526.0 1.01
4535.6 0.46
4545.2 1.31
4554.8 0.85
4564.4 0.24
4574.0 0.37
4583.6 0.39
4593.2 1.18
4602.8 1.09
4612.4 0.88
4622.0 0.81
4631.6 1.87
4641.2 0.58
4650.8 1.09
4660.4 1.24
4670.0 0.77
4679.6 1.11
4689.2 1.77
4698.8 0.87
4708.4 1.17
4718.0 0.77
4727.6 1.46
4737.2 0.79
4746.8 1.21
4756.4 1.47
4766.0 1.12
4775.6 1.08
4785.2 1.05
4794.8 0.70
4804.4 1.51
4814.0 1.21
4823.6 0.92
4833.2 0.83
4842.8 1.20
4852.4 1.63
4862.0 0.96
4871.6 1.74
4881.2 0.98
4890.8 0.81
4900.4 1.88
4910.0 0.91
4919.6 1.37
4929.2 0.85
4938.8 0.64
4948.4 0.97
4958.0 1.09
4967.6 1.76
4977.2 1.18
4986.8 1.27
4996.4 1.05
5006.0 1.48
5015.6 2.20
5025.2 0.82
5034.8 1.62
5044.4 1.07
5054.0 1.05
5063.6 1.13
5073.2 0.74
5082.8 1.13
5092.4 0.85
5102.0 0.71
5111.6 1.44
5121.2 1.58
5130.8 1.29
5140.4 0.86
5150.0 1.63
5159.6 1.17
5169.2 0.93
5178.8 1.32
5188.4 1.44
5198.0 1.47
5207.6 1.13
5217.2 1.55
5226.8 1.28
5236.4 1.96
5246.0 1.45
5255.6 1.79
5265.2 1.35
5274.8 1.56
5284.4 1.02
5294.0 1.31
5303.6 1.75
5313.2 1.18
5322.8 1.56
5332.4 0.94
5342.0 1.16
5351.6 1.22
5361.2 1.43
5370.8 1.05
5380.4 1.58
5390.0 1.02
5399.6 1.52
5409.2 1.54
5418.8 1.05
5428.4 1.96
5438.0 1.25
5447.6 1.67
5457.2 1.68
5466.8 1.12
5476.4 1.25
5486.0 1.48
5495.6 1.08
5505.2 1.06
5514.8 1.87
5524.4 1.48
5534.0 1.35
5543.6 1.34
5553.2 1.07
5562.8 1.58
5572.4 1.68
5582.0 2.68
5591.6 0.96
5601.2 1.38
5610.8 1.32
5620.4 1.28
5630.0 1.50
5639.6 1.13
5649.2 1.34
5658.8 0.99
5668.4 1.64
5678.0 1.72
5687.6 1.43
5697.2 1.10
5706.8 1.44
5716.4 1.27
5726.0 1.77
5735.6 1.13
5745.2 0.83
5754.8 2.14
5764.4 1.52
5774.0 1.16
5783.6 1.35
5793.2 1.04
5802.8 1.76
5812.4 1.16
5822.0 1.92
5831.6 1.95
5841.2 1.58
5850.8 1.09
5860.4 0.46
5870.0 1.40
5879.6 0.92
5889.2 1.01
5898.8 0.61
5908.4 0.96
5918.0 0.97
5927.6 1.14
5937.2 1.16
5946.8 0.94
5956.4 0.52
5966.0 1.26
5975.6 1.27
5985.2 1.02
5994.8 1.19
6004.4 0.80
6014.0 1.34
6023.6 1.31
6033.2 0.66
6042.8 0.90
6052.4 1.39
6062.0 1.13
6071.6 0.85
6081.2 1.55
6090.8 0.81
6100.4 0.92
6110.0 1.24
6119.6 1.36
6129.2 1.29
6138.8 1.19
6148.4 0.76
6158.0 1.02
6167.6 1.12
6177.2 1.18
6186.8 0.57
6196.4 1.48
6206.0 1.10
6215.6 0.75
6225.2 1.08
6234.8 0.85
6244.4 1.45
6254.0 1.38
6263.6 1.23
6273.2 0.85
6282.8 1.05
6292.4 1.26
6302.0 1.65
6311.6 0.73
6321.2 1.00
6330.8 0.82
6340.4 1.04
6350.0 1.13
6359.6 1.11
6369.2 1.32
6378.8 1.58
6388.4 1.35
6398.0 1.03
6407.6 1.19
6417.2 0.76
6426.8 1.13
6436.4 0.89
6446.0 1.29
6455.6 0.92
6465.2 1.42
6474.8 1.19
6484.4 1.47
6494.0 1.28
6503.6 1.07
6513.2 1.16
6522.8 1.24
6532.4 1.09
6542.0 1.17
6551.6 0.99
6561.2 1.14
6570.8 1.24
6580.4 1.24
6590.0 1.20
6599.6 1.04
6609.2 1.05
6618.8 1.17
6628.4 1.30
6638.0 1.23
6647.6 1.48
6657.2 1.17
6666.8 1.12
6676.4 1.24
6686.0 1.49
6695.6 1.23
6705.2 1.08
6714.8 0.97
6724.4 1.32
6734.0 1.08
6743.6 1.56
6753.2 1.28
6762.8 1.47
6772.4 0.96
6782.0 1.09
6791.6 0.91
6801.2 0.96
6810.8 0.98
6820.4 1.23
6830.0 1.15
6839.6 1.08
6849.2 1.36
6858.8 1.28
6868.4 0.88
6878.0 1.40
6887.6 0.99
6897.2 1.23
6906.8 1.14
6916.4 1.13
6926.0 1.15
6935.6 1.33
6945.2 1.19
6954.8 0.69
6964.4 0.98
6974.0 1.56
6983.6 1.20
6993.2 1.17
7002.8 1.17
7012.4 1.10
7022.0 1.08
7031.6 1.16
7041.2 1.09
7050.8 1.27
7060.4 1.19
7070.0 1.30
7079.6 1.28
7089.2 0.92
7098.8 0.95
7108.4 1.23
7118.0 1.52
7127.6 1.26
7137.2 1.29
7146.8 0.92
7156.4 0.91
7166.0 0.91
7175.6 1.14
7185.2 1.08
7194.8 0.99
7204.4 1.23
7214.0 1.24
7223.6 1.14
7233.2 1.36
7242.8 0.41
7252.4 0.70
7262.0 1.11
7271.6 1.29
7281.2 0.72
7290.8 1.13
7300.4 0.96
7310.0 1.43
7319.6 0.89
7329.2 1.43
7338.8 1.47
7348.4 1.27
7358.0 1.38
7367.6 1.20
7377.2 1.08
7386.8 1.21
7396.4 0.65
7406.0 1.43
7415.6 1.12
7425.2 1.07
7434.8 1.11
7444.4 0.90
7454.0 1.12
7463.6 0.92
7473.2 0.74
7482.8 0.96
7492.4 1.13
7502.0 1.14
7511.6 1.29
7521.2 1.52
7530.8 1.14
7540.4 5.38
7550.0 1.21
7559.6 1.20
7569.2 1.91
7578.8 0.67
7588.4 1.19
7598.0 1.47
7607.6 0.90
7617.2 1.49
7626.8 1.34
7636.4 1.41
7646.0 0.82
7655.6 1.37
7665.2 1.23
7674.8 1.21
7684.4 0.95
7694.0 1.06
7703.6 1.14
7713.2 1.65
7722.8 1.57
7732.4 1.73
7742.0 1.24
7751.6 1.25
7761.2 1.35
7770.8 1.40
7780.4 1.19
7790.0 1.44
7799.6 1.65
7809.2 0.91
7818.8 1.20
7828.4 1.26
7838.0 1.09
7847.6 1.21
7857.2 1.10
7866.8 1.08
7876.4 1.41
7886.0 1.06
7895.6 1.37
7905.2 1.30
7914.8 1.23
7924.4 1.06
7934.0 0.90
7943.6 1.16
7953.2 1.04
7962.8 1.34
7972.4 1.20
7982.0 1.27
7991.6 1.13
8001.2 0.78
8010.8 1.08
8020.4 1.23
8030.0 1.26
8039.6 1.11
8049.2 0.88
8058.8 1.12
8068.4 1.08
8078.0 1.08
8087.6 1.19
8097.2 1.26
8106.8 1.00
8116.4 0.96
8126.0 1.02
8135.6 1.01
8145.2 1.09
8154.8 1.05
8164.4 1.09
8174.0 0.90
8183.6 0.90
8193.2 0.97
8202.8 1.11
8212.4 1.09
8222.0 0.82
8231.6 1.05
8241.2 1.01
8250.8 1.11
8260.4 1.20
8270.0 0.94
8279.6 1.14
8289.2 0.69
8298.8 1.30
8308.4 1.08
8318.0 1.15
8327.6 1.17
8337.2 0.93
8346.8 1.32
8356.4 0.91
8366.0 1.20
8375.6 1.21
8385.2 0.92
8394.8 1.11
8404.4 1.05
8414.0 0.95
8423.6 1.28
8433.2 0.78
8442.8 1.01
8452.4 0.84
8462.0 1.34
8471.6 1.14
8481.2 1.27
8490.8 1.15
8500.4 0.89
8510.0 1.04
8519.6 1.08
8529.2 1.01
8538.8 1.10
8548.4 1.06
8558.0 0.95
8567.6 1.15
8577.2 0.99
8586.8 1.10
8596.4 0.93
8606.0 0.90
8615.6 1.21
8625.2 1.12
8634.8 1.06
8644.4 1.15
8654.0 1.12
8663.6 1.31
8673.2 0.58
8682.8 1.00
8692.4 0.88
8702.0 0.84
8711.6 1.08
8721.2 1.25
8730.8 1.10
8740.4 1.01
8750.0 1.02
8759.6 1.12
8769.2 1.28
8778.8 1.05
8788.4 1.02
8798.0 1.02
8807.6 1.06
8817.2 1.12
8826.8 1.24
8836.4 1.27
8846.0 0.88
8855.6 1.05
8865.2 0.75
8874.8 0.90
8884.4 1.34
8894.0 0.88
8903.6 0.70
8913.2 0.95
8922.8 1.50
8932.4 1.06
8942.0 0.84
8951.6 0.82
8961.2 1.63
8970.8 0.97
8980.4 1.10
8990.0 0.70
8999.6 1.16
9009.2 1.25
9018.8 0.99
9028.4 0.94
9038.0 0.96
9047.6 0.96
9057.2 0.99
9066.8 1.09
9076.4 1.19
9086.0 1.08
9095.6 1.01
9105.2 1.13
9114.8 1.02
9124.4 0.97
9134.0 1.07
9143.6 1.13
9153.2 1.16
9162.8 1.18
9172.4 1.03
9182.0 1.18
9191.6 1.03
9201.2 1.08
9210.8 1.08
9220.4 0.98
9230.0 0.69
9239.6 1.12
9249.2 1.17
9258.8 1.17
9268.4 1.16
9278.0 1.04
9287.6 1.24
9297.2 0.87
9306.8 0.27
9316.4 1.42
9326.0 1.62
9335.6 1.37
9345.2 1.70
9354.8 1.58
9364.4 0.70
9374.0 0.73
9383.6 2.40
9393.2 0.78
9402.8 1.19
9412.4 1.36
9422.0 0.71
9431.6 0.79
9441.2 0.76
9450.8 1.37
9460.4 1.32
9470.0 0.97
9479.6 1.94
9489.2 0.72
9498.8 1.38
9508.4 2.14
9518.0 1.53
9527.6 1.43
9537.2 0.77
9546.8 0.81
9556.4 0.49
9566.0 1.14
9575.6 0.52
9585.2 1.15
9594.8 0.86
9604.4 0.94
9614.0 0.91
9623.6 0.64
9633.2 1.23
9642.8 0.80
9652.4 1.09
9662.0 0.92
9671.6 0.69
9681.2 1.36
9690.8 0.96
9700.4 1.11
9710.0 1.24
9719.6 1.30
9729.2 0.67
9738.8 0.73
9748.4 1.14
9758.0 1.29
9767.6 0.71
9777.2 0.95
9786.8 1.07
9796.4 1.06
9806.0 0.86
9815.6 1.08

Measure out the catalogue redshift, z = 0.15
